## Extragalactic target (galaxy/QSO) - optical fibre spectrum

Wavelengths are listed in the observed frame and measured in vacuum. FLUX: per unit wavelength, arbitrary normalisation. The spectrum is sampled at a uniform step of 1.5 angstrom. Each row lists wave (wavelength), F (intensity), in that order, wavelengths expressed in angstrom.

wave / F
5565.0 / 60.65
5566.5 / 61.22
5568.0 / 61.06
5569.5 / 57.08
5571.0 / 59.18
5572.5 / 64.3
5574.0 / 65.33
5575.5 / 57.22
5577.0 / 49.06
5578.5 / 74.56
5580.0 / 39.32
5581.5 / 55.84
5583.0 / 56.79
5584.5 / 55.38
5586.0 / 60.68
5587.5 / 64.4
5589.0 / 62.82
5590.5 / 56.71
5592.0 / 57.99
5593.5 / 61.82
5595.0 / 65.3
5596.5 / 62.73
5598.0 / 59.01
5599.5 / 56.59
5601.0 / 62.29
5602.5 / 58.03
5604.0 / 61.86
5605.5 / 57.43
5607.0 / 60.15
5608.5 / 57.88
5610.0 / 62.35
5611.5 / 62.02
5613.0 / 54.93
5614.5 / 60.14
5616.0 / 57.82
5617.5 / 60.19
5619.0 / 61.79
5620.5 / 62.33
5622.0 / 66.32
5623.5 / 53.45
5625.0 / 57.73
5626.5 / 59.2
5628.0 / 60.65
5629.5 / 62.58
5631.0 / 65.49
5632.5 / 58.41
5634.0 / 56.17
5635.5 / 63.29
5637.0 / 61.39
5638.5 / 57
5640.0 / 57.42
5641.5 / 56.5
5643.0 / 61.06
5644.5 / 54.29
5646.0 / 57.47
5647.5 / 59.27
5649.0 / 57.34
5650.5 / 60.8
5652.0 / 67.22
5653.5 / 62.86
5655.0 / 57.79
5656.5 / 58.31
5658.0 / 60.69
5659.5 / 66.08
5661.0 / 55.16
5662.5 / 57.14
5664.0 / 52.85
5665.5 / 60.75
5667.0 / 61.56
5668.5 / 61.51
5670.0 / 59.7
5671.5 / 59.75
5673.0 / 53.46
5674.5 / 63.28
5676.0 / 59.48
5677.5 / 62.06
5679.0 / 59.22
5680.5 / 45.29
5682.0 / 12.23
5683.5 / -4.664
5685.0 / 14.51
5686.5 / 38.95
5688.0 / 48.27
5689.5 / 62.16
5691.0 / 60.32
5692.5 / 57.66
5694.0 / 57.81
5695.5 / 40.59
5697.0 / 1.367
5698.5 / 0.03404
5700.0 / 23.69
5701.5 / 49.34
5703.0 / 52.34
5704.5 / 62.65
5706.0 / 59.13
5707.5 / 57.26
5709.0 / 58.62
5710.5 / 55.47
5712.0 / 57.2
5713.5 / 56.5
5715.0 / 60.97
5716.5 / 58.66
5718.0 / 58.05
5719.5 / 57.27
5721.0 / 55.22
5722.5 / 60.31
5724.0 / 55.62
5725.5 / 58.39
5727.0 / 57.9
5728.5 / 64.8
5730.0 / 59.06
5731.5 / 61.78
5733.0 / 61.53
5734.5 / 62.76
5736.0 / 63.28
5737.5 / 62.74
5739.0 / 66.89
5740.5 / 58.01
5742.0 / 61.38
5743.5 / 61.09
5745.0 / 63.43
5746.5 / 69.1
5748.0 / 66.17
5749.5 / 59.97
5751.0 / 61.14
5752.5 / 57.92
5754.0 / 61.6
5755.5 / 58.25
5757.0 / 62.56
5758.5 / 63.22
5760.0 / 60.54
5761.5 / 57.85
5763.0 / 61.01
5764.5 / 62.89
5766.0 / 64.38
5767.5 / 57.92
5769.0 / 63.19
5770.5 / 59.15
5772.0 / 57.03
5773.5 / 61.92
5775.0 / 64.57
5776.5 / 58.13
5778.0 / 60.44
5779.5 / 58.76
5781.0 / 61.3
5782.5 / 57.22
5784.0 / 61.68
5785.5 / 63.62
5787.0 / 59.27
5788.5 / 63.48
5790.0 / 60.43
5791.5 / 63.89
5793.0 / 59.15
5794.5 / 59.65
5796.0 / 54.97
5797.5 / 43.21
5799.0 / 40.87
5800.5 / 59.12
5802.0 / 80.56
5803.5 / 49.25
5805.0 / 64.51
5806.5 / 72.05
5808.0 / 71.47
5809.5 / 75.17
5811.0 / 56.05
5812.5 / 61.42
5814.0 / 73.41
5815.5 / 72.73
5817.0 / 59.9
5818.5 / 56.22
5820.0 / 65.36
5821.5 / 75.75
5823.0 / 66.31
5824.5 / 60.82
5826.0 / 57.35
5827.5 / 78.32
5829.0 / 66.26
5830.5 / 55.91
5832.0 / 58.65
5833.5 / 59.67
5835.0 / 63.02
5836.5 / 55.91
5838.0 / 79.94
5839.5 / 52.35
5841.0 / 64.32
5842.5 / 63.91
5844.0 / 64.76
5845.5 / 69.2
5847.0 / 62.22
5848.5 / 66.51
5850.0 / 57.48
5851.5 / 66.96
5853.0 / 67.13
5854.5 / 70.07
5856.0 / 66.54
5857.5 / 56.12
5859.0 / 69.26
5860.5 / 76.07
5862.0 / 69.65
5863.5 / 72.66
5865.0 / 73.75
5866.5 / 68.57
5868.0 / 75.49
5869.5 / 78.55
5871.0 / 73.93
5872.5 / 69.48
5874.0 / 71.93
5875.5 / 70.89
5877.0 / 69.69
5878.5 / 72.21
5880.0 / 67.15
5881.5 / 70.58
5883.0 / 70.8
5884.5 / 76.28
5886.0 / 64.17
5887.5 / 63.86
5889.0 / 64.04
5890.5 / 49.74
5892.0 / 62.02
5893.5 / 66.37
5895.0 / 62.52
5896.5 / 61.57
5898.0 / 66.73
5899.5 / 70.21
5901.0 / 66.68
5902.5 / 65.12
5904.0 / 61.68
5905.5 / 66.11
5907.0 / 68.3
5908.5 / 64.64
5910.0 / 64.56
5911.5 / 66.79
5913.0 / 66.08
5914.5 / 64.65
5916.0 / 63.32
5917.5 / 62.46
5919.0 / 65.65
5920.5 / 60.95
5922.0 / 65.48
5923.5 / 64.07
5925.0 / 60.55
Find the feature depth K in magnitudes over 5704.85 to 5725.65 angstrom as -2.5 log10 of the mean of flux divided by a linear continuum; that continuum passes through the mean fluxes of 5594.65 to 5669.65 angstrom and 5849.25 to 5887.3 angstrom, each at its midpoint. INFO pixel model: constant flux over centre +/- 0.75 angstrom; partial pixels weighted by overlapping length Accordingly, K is 0.10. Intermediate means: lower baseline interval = 59.8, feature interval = 57.8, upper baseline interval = 69.7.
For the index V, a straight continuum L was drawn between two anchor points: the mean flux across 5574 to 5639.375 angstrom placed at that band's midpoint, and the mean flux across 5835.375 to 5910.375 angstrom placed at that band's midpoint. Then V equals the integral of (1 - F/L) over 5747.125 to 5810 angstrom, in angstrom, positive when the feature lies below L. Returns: 3.4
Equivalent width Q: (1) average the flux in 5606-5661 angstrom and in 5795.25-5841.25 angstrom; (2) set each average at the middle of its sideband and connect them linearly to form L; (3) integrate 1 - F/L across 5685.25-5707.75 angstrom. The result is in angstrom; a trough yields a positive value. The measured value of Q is 6.3 angstrom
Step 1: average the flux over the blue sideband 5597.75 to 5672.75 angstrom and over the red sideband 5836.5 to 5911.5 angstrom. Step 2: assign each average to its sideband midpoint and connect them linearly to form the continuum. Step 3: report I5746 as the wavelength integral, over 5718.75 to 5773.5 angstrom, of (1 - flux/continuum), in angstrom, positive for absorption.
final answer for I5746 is 1.8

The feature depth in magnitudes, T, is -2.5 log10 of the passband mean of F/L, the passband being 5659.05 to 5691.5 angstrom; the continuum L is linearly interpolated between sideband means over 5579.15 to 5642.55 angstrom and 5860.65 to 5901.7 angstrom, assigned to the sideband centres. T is 0.22 mag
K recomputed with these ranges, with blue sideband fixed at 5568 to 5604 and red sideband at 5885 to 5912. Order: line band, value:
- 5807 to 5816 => -0.091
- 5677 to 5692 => 0.463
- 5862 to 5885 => -0.130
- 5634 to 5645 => 0.028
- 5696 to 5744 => 0.136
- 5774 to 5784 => 0.038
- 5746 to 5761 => 0.002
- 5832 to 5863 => -0.025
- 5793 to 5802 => 0.149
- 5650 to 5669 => 0.005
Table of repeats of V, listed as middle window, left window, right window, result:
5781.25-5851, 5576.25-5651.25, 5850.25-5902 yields 3.6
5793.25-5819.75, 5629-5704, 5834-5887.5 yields 0.7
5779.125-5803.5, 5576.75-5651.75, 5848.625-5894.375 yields 2.5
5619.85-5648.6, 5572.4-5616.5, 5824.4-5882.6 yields 0.5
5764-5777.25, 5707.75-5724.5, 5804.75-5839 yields 0.1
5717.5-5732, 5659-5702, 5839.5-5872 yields -2.0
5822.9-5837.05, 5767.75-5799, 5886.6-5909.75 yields -0.2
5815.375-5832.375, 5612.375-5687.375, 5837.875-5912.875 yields 0.1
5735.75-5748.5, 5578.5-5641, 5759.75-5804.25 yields -0.9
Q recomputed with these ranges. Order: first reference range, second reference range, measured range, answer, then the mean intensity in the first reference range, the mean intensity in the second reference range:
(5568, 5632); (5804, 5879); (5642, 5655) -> 0.3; 59.7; 66.8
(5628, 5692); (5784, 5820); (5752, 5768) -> -0.3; 54.9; 61.8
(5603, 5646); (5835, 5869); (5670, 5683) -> 2.1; 59.6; 66.8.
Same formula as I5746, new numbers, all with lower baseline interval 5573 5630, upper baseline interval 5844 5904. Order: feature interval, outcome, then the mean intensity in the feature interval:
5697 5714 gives 4.5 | 46.2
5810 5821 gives 0.3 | 64.1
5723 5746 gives 0.8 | 61.3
